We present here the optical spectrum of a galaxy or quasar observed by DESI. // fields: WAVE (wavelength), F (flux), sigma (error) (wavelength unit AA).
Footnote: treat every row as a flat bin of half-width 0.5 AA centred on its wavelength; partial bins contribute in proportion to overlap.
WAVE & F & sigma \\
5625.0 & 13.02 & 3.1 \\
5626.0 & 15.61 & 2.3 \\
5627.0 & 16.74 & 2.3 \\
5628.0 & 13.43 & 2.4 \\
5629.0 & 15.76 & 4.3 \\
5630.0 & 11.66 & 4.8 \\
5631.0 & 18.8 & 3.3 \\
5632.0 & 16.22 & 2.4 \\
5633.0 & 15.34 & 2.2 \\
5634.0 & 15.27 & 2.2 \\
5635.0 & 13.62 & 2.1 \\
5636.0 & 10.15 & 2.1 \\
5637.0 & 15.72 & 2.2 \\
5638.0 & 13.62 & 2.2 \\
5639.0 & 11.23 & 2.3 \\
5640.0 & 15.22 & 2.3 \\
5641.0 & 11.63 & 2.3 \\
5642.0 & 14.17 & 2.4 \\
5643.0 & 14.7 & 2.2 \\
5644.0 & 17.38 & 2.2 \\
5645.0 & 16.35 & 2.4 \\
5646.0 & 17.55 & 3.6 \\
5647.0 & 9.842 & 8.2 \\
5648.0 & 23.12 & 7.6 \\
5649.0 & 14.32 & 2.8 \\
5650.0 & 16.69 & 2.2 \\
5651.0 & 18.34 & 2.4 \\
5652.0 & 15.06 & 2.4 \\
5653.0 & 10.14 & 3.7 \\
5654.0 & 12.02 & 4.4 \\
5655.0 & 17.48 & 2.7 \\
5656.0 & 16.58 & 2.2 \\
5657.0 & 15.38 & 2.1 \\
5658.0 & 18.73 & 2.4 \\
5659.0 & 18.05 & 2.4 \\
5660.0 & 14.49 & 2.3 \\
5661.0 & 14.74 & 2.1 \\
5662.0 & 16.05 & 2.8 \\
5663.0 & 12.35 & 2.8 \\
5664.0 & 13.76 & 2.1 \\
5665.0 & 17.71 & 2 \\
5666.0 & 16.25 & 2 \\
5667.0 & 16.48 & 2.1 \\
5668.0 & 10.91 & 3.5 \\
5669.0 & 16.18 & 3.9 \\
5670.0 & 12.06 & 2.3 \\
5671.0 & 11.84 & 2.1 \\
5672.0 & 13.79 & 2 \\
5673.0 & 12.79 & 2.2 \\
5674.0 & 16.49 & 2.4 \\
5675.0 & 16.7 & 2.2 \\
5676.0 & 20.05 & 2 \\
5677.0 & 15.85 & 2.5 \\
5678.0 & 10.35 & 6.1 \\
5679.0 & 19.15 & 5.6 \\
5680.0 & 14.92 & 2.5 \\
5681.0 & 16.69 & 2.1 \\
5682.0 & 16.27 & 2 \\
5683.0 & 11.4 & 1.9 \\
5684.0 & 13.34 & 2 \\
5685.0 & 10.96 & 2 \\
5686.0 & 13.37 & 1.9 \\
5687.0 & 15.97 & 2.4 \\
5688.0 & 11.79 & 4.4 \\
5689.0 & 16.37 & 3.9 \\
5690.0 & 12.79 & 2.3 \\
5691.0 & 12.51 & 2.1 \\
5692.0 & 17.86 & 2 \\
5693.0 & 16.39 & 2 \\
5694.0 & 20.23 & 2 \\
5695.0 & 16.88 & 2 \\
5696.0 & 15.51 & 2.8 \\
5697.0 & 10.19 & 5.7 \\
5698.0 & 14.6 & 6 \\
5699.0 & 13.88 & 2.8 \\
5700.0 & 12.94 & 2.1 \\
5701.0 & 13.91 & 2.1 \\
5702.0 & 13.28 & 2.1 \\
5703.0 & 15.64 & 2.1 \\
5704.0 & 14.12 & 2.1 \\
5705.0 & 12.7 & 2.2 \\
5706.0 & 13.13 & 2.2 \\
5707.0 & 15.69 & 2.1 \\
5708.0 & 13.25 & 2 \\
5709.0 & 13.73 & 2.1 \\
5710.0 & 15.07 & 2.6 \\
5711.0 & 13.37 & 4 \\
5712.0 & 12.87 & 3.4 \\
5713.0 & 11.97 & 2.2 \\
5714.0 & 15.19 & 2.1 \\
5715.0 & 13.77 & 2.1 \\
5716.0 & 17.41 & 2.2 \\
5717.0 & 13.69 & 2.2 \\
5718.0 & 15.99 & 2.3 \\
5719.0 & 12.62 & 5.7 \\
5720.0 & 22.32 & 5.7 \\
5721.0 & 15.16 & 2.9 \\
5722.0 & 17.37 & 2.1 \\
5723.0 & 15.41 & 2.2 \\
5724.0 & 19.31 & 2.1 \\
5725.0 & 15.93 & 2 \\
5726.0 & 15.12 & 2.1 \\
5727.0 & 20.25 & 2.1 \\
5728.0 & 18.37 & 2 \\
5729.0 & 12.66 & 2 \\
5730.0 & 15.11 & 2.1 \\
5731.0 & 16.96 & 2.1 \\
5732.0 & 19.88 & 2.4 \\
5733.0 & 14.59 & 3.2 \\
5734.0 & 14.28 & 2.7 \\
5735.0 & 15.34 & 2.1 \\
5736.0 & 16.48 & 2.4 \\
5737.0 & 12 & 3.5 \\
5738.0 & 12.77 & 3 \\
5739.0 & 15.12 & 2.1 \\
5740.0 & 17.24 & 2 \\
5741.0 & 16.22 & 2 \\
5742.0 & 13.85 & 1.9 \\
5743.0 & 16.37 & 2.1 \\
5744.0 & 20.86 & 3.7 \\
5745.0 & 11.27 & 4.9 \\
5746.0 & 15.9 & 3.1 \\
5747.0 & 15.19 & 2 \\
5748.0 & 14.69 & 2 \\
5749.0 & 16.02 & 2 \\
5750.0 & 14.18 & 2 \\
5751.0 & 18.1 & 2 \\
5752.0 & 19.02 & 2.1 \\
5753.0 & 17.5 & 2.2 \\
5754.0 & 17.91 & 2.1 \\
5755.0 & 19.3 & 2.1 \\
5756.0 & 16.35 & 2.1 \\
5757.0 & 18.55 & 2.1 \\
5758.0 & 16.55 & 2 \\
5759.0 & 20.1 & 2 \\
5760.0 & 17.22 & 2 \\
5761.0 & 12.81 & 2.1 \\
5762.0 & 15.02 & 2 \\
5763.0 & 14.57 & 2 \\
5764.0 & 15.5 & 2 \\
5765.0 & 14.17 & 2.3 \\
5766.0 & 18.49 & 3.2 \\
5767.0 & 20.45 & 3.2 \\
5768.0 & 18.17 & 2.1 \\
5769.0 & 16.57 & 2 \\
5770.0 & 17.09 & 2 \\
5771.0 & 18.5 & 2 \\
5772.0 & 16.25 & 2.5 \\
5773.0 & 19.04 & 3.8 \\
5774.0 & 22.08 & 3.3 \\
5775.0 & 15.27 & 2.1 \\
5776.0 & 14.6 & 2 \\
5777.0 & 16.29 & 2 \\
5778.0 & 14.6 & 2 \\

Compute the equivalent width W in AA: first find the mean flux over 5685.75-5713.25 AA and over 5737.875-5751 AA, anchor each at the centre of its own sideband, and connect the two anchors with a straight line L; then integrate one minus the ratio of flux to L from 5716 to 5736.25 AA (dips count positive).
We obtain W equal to -1.8 AA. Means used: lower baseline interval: 14.3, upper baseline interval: 15.5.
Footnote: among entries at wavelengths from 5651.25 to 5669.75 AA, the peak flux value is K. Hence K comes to 18.73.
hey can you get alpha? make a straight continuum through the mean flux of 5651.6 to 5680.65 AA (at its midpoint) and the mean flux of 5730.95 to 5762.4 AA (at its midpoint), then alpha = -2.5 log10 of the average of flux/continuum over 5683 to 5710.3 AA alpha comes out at 0.09 mag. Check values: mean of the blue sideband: 15.1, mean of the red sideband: 16.2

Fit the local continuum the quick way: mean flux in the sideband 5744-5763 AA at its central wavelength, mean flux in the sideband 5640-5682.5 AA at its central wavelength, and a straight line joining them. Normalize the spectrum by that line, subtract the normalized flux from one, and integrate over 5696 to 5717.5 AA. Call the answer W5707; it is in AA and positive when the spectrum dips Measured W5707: 2.7 AA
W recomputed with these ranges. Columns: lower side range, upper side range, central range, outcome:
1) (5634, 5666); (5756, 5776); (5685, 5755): 4.2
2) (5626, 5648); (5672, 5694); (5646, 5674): -0.5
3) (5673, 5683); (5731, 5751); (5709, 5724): 0.4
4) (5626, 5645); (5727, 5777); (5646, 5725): 2.0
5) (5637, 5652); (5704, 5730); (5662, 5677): 0.4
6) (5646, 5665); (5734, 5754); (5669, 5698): 1.5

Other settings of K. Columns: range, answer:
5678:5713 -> 20.23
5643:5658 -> 23.12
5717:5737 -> 22.32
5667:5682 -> 20.05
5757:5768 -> 20.45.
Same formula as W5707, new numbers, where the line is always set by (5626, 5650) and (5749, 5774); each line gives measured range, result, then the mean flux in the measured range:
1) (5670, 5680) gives 0.4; 15.1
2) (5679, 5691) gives 1.3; 14.1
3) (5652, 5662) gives 0.0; 15.3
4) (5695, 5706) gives 1.6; 13.8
